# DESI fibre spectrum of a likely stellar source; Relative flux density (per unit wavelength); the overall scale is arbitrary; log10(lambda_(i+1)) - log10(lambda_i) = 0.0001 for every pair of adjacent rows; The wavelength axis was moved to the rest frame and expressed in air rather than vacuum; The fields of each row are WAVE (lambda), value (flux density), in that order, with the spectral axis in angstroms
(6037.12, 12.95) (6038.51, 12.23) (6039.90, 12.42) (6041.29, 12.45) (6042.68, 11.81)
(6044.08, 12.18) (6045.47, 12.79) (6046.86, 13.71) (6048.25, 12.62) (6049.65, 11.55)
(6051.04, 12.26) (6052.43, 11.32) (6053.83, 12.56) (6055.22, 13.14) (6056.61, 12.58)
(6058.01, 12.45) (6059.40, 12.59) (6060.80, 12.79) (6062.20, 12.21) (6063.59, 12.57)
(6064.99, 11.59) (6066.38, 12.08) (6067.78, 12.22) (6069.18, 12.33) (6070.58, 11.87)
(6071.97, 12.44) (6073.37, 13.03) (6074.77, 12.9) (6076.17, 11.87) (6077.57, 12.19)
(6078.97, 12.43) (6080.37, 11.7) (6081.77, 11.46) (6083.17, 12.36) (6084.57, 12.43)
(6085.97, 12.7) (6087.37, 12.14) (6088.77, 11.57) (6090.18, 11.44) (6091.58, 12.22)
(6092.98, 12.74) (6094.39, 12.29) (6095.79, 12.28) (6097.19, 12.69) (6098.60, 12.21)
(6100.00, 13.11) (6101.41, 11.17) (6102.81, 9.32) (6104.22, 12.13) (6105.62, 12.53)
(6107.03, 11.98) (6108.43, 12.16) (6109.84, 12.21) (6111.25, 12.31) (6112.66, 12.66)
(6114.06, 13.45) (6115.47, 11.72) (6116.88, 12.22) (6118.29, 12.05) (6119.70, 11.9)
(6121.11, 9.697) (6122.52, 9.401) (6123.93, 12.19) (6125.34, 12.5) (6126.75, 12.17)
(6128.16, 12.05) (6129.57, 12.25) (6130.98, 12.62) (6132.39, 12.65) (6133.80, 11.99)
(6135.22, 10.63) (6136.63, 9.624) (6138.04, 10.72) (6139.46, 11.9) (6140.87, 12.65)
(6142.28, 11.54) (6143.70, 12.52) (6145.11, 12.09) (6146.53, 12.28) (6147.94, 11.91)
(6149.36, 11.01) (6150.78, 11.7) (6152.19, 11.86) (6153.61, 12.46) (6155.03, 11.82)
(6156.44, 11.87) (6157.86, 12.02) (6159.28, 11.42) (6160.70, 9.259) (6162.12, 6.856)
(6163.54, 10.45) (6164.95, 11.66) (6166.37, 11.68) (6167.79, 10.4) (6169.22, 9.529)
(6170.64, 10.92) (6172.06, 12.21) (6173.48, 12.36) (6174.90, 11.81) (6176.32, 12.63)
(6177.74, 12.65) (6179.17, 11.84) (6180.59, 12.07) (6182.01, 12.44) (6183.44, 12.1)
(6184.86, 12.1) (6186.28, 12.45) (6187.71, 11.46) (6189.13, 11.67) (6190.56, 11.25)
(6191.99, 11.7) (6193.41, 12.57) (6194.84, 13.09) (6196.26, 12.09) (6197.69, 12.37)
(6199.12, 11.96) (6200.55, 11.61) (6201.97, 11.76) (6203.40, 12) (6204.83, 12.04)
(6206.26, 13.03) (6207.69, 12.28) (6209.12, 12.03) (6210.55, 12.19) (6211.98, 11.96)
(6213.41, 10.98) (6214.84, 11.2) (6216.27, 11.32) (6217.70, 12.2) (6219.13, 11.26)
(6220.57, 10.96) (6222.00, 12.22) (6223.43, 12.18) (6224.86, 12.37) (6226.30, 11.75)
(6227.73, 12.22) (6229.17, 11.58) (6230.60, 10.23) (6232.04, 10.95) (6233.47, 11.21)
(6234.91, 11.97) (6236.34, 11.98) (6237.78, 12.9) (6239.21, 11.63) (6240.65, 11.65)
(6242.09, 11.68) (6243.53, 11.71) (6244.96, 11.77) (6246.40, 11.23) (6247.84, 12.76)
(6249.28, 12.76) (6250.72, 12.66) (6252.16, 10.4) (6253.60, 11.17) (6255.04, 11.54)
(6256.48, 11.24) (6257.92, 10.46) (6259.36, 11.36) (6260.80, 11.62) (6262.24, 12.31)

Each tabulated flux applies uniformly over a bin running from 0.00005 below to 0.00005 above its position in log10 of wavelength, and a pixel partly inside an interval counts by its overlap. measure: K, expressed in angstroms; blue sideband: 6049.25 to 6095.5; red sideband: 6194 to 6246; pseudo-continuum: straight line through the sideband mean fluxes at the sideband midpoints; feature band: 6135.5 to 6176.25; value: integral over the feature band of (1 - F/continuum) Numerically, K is 2.37 angstroms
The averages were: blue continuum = 12.2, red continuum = 11.8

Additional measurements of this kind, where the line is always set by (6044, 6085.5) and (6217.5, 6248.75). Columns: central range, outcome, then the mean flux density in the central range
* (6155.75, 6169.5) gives 1.7 angstroms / 10.5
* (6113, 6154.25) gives 1.1 angstroms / 11.8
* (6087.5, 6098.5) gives 0.1 angstroms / 12.2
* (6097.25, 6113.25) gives 0.3 angstroms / 12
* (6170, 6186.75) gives -0.3 angstroms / 12.1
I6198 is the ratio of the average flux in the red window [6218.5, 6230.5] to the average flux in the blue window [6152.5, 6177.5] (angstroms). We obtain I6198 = 1.0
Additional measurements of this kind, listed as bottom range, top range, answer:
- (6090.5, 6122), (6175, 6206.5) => 1.01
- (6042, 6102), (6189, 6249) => 0.96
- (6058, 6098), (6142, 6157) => 0.97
